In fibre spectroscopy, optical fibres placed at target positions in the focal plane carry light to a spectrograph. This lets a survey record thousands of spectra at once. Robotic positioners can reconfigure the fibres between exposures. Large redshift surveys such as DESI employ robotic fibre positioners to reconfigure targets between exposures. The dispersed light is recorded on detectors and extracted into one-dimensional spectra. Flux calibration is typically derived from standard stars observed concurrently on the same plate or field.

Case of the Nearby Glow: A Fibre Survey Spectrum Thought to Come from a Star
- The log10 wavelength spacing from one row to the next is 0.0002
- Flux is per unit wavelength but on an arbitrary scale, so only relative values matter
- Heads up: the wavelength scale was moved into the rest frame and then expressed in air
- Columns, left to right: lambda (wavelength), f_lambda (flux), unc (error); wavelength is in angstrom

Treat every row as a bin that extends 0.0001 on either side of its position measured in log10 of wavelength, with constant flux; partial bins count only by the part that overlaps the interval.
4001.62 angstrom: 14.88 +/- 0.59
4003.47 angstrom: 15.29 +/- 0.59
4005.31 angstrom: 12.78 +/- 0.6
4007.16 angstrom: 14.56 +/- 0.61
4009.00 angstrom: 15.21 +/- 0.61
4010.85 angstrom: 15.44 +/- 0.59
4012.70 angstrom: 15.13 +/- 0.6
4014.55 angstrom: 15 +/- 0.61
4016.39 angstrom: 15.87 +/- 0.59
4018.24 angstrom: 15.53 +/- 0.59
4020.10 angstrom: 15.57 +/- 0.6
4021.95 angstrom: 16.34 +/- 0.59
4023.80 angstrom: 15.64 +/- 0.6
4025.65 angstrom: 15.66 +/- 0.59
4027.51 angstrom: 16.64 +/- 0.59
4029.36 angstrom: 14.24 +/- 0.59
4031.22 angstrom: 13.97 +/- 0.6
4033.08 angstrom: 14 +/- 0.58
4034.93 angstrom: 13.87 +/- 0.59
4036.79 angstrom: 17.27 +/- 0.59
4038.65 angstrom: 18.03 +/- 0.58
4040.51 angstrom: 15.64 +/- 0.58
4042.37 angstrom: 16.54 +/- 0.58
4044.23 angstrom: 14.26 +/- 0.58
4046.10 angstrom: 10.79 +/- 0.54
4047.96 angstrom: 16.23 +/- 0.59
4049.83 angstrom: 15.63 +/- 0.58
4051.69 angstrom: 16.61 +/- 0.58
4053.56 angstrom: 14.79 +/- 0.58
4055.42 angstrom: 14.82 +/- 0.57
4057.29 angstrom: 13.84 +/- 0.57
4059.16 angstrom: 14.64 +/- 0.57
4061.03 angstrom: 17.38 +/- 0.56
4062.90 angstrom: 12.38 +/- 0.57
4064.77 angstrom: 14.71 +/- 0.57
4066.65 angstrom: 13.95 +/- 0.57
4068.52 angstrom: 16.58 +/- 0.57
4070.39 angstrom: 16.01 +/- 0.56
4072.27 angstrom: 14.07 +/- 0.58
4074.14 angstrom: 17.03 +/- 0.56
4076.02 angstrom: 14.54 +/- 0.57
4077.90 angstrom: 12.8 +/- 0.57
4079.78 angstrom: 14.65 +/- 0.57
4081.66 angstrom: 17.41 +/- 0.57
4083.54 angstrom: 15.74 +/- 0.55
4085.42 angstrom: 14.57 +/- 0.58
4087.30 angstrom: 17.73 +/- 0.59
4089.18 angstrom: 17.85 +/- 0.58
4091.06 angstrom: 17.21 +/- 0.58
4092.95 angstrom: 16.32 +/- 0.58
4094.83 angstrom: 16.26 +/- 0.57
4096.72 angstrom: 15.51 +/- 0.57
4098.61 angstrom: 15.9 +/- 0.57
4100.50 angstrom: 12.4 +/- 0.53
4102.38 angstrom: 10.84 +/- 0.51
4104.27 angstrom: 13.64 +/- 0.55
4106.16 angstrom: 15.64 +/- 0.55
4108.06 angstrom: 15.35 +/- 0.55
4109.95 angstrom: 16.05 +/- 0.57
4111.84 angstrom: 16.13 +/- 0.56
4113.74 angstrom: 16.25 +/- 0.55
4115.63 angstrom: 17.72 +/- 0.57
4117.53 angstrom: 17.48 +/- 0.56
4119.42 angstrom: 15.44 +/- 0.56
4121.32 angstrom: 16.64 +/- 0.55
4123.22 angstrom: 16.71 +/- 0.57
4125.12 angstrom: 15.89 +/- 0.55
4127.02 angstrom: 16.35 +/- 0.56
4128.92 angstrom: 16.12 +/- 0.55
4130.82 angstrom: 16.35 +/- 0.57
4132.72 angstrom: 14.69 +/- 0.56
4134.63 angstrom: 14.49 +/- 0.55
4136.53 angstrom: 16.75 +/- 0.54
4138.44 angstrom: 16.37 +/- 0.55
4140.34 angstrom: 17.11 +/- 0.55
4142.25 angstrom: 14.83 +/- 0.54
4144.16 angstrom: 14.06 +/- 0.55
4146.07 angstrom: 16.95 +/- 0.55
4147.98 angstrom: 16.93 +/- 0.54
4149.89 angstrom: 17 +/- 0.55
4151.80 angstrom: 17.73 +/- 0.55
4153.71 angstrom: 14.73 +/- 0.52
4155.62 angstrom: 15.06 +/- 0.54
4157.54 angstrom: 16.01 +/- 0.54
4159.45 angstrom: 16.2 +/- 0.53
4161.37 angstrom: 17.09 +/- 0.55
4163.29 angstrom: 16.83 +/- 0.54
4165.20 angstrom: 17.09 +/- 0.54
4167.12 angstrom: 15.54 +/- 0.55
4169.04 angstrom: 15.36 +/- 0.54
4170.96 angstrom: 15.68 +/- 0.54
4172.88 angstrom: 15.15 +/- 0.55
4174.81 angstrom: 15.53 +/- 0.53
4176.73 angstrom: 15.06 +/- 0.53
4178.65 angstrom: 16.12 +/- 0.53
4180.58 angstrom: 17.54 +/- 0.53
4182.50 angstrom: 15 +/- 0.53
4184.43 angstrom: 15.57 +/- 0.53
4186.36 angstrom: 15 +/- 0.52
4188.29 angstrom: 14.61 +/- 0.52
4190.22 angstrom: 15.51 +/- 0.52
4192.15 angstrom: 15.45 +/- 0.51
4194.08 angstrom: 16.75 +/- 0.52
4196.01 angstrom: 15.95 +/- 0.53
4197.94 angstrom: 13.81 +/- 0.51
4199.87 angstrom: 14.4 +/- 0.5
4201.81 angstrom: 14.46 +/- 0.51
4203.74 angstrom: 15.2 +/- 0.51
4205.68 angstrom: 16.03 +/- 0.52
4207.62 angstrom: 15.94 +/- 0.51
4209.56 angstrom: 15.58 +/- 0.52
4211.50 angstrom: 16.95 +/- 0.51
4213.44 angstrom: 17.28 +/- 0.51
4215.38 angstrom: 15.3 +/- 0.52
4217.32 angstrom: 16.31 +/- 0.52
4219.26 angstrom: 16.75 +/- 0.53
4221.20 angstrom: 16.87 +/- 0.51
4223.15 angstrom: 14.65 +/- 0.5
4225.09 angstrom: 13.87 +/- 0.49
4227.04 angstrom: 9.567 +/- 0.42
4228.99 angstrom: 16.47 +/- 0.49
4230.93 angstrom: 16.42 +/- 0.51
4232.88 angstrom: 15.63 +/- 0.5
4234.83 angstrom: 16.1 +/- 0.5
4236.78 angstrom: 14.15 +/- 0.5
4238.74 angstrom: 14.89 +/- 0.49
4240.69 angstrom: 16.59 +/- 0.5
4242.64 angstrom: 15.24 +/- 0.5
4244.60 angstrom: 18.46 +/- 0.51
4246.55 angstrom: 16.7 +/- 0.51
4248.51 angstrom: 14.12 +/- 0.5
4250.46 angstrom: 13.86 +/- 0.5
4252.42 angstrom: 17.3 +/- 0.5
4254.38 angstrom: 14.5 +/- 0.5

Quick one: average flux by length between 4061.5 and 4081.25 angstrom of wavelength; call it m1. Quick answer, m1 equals 14.8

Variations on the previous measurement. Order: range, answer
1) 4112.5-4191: 16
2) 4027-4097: 15.4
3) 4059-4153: 15.7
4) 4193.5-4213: 15.5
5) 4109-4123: 16.5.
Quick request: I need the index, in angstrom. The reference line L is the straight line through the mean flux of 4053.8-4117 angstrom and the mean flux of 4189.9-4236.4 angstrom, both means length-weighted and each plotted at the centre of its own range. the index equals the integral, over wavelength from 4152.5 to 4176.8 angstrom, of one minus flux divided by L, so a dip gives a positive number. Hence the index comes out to -0.7 angstrom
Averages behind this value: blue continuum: 15.3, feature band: 15.8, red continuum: 15.5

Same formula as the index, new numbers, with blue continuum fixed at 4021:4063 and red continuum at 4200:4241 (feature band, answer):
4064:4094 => -0.8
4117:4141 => -1.3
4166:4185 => -0.4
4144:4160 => -0.8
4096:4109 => 1.0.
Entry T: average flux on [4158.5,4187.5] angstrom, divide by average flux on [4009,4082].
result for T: 1.0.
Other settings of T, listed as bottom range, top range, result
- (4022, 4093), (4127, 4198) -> 1.03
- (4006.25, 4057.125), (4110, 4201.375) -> 1.04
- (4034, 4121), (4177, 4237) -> 1.00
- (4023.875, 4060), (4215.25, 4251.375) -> 1.02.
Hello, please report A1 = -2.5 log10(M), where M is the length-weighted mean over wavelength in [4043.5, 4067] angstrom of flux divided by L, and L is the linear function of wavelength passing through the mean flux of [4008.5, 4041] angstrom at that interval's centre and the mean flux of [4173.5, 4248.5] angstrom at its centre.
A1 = 0.06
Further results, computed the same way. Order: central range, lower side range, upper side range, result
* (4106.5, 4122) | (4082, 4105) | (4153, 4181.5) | -0.05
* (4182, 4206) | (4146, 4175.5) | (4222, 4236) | 0.02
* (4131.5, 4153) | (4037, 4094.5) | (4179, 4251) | -0.04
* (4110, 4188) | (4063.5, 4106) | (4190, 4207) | -0.05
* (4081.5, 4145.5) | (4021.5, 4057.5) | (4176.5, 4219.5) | -0.02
